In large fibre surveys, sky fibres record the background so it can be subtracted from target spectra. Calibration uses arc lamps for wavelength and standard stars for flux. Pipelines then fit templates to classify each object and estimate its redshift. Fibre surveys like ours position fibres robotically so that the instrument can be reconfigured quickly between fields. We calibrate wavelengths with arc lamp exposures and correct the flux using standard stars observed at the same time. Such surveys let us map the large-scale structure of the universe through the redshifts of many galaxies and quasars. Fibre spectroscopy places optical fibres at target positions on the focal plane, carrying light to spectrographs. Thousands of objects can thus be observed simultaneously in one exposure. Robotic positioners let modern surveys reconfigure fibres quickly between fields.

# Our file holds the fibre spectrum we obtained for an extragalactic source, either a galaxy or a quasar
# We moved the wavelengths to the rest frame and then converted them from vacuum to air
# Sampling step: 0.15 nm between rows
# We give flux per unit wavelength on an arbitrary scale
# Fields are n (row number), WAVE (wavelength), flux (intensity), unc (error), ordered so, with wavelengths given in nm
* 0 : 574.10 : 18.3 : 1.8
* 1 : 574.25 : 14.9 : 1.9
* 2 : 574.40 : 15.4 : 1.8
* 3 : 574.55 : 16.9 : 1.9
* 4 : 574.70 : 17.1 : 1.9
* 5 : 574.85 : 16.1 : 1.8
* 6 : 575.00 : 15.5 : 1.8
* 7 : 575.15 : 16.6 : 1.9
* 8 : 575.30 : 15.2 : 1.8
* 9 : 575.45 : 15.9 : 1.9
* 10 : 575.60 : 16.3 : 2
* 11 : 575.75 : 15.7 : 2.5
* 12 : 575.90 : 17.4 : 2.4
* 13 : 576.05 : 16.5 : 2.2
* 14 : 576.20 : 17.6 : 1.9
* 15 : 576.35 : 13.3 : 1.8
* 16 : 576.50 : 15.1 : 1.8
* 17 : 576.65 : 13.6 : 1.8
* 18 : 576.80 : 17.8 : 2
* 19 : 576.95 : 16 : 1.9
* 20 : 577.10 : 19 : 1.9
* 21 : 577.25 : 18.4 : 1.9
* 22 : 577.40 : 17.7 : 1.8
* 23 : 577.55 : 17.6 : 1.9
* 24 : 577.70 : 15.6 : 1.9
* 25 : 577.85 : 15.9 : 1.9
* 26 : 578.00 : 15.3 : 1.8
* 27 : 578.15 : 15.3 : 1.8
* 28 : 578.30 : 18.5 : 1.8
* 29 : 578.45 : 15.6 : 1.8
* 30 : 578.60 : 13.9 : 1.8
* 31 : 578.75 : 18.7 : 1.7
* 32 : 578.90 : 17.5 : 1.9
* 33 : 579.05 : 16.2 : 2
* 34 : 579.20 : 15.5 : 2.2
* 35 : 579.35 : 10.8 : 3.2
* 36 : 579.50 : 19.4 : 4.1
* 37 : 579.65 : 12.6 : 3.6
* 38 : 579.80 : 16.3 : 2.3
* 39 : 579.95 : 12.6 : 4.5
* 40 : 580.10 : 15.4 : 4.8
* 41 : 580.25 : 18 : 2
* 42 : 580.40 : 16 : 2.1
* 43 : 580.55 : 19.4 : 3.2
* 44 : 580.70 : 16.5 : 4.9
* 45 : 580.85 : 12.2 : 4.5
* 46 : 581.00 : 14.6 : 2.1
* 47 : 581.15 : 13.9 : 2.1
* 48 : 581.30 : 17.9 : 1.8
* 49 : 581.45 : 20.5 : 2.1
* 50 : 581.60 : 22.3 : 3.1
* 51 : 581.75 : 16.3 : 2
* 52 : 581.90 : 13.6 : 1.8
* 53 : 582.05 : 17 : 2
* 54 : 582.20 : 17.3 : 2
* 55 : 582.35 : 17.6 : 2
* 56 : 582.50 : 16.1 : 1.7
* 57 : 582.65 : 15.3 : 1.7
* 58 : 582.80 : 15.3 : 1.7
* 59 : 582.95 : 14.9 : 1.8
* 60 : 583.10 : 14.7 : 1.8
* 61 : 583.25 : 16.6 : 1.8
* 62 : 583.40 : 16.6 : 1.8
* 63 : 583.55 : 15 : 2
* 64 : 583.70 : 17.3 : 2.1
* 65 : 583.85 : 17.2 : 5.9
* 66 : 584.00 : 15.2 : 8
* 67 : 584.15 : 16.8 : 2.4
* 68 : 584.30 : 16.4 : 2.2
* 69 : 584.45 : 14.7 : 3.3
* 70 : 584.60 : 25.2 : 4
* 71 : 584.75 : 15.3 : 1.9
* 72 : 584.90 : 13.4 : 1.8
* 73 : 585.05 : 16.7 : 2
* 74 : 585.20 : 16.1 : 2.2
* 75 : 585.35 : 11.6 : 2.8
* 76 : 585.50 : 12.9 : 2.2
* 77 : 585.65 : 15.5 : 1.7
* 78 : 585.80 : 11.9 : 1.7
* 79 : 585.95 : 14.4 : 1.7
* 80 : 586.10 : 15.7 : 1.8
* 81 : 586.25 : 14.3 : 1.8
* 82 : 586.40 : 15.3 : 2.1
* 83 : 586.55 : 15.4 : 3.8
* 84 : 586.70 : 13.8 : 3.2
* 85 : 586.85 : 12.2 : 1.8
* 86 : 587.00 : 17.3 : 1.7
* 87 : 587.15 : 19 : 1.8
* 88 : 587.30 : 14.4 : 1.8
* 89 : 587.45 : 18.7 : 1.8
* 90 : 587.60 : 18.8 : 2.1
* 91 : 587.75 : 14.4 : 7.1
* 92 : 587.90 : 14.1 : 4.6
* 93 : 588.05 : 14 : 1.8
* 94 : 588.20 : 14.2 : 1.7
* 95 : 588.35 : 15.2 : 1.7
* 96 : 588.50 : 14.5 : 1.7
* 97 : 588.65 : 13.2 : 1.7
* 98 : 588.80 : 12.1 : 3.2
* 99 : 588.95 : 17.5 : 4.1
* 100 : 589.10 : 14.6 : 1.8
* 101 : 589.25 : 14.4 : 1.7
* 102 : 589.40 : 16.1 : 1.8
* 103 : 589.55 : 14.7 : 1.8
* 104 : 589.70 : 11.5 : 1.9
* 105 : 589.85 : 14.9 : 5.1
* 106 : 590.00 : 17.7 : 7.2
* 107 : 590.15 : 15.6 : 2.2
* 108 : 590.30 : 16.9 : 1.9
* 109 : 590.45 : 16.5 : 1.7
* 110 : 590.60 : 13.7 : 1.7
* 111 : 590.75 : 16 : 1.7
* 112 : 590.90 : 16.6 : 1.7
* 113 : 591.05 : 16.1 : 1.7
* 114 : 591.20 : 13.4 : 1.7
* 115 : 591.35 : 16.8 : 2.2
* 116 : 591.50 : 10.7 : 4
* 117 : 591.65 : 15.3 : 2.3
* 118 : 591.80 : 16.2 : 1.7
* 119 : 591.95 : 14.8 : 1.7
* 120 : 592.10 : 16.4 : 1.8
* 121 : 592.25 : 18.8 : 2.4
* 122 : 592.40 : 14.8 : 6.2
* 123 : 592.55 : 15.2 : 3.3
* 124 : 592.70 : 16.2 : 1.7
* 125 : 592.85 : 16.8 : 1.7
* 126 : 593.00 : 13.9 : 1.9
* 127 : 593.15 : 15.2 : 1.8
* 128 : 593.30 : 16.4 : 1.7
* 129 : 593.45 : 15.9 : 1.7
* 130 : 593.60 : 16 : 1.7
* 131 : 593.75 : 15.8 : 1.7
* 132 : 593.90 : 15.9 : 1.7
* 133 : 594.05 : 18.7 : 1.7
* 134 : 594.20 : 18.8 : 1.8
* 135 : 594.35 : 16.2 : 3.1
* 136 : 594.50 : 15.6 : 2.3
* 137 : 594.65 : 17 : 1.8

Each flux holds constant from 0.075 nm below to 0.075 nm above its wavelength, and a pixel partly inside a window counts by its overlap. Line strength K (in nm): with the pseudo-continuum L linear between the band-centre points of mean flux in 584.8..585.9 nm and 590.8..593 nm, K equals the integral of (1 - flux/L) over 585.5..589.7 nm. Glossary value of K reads -0.11 nm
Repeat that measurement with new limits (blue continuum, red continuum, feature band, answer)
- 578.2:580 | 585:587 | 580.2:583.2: -0.25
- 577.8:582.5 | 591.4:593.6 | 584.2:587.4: 0.11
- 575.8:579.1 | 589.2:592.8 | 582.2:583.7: 0.01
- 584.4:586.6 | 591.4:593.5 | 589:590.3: 0.02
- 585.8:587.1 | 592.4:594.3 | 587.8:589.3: 0.08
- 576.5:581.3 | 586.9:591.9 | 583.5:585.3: -0.11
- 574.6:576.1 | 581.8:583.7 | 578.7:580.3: 0.04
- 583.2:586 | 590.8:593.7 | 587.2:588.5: 0.01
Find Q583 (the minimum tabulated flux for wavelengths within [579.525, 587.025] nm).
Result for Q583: 11.6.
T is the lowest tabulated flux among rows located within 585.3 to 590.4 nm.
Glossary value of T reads 11.5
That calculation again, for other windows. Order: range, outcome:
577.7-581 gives 10.8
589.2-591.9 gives 10.7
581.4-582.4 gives 13.6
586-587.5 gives 12.2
